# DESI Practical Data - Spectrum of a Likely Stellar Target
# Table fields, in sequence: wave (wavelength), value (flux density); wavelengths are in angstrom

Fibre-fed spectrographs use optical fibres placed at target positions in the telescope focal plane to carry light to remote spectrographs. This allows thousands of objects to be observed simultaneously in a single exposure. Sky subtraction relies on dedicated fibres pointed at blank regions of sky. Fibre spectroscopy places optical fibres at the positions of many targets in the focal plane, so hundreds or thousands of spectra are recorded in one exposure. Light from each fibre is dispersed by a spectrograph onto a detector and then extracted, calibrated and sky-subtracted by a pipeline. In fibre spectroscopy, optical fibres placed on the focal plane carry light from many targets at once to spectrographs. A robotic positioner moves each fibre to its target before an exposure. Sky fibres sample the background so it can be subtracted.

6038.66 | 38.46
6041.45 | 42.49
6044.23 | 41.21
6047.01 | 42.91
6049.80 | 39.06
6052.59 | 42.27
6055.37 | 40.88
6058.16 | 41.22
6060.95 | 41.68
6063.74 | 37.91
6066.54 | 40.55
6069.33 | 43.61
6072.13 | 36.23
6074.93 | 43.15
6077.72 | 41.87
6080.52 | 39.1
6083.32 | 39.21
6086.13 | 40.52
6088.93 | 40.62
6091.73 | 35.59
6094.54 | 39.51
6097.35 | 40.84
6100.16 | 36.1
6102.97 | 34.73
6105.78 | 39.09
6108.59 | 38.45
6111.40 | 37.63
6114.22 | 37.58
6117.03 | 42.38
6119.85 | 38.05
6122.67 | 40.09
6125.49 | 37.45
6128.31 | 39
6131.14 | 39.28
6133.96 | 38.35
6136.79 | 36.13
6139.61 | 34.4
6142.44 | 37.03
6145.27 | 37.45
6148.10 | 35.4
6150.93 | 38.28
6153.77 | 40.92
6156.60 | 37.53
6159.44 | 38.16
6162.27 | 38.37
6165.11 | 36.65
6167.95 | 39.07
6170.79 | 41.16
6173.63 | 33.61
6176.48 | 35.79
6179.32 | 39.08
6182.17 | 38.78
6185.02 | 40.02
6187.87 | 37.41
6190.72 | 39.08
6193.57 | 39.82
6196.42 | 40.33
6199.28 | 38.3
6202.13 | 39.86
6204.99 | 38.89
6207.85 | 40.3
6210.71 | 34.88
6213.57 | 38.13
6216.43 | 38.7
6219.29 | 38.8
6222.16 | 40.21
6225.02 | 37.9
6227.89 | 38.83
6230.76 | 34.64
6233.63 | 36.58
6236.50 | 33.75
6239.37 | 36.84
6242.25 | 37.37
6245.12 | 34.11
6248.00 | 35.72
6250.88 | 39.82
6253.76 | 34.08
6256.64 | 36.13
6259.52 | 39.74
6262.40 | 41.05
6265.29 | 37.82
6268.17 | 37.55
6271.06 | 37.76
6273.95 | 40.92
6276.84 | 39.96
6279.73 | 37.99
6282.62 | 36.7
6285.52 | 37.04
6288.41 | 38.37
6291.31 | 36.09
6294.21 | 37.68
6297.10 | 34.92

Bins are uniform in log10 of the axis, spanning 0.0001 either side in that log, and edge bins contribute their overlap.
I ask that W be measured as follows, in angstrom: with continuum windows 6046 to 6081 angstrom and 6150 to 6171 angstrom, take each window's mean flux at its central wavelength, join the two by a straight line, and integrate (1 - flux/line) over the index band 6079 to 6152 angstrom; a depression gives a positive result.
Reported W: 2.7 angstrom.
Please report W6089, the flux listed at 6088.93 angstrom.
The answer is 40.62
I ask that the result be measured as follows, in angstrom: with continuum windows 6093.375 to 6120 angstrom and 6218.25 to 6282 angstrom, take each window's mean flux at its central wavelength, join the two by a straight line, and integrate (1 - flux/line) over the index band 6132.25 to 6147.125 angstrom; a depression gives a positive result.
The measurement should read 0.6 angstrom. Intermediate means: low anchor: 38.4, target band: 36.7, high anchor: 37.6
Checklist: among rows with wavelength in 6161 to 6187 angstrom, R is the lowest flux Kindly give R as 33.61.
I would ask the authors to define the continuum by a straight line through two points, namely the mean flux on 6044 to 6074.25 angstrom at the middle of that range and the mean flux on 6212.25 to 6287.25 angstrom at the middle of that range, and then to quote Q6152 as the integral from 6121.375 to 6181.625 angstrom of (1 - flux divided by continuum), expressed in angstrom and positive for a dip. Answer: 2.2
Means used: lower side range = 40.7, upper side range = 37.6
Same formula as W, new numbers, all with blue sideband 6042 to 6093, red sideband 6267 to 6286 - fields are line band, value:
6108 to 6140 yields 1.24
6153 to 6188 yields 1.10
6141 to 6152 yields 0.74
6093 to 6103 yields 0.49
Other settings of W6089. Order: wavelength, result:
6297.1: 34.92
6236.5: 33.75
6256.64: 36.13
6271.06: 37.76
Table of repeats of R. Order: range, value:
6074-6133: 34.73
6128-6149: 34.4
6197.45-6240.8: 33.75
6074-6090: 39.1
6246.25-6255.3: 34.08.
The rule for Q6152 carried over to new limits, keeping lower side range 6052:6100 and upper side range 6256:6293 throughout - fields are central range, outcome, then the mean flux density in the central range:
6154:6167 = 0.4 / 38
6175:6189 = 0.3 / 38.2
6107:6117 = 0.3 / 38.6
